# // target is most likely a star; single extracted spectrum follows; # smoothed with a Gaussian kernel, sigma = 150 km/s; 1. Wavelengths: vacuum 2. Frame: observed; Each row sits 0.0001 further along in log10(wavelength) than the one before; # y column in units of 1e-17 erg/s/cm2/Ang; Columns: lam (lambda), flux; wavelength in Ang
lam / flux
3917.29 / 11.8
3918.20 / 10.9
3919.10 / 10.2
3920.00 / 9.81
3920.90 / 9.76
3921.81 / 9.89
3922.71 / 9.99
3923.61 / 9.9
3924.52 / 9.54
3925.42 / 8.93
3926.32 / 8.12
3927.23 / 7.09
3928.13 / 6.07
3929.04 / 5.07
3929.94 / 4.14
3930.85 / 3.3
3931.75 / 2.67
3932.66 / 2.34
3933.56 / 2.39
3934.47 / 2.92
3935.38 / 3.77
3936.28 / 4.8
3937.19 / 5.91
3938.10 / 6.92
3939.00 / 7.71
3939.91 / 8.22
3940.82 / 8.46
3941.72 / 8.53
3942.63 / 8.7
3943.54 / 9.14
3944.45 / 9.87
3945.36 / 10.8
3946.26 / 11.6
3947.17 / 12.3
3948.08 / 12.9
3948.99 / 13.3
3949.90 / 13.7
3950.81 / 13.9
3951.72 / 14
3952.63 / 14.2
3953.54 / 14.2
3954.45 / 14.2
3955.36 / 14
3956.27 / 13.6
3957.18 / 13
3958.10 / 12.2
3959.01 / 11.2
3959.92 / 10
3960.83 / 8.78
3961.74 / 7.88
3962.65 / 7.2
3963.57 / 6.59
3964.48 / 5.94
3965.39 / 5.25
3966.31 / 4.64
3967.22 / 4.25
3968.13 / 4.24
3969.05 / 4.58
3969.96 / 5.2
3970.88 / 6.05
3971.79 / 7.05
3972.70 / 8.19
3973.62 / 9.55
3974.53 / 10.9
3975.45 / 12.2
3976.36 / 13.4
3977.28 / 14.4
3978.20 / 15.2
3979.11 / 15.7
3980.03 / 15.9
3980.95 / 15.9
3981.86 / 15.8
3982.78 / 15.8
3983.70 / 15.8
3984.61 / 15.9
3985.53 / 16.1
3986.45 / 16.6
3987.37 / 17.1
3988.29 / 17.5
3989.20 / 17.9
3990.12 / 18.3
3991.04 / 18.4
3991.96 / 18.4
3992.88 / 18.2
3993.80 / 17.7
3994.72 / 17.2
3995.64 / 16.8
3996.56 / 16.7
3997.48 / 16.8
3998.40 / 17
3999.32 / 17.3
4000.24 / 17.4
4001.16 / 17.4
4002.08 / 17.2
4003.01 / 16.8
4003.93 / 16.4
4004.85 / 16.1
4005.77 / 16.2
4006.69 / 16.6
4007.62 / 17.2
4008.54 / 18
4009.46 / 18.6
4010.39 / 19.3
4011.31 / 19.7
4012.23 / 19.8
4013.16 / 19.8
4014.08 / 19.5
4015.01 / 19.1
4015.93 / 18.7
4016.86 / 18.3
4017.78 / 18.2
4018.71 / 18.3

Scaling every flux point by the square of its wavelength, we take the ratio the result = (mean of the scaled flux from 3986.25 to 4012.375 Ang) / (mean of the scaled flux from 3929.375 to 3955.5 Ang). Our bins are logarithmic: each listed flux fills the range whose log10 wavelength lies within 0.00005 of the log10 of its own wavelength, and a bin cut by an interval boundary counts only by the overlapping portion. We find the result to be 2.0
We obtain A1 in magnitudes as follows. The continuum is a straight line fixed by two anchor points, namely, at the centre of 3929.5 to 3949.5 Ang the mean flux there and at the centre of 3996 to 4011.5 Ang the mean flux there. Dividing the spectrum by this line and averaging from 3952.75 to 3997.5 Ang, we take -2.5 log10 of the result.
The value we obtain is 0.032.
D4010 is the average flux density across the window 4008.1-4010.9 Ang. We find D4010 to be 18.7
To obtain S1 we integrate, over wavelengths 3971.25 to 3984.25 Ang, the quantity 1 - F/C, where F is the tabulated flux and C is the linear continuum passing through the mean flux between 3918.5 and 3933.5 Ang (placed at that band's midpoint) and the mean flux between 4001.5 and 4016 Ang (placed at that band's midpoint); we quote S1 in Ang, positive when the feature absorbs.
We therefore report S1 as 0.8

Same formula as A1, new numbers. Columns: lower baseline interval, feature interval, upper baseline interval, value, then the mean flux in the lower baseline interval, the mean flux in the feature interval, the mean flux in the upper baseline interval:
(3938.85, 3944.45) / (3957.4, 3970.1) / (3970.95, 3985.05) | 0.49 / 8.61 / 7.15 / 13.3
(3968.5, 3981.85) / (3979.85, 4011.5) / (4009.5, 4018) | -0.13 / 11.1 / 17.1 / 19.1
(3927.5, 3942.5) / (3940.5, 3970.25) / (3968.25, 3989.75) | -0.19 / 5.3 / 9.98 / 13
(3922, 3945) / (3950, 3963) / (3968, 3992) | -0.22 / 6.63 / 12.1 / 13.5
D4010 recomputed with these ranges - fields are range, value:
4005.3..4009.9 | 17.3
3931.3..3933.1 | 2.5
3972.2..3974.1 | 8.88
